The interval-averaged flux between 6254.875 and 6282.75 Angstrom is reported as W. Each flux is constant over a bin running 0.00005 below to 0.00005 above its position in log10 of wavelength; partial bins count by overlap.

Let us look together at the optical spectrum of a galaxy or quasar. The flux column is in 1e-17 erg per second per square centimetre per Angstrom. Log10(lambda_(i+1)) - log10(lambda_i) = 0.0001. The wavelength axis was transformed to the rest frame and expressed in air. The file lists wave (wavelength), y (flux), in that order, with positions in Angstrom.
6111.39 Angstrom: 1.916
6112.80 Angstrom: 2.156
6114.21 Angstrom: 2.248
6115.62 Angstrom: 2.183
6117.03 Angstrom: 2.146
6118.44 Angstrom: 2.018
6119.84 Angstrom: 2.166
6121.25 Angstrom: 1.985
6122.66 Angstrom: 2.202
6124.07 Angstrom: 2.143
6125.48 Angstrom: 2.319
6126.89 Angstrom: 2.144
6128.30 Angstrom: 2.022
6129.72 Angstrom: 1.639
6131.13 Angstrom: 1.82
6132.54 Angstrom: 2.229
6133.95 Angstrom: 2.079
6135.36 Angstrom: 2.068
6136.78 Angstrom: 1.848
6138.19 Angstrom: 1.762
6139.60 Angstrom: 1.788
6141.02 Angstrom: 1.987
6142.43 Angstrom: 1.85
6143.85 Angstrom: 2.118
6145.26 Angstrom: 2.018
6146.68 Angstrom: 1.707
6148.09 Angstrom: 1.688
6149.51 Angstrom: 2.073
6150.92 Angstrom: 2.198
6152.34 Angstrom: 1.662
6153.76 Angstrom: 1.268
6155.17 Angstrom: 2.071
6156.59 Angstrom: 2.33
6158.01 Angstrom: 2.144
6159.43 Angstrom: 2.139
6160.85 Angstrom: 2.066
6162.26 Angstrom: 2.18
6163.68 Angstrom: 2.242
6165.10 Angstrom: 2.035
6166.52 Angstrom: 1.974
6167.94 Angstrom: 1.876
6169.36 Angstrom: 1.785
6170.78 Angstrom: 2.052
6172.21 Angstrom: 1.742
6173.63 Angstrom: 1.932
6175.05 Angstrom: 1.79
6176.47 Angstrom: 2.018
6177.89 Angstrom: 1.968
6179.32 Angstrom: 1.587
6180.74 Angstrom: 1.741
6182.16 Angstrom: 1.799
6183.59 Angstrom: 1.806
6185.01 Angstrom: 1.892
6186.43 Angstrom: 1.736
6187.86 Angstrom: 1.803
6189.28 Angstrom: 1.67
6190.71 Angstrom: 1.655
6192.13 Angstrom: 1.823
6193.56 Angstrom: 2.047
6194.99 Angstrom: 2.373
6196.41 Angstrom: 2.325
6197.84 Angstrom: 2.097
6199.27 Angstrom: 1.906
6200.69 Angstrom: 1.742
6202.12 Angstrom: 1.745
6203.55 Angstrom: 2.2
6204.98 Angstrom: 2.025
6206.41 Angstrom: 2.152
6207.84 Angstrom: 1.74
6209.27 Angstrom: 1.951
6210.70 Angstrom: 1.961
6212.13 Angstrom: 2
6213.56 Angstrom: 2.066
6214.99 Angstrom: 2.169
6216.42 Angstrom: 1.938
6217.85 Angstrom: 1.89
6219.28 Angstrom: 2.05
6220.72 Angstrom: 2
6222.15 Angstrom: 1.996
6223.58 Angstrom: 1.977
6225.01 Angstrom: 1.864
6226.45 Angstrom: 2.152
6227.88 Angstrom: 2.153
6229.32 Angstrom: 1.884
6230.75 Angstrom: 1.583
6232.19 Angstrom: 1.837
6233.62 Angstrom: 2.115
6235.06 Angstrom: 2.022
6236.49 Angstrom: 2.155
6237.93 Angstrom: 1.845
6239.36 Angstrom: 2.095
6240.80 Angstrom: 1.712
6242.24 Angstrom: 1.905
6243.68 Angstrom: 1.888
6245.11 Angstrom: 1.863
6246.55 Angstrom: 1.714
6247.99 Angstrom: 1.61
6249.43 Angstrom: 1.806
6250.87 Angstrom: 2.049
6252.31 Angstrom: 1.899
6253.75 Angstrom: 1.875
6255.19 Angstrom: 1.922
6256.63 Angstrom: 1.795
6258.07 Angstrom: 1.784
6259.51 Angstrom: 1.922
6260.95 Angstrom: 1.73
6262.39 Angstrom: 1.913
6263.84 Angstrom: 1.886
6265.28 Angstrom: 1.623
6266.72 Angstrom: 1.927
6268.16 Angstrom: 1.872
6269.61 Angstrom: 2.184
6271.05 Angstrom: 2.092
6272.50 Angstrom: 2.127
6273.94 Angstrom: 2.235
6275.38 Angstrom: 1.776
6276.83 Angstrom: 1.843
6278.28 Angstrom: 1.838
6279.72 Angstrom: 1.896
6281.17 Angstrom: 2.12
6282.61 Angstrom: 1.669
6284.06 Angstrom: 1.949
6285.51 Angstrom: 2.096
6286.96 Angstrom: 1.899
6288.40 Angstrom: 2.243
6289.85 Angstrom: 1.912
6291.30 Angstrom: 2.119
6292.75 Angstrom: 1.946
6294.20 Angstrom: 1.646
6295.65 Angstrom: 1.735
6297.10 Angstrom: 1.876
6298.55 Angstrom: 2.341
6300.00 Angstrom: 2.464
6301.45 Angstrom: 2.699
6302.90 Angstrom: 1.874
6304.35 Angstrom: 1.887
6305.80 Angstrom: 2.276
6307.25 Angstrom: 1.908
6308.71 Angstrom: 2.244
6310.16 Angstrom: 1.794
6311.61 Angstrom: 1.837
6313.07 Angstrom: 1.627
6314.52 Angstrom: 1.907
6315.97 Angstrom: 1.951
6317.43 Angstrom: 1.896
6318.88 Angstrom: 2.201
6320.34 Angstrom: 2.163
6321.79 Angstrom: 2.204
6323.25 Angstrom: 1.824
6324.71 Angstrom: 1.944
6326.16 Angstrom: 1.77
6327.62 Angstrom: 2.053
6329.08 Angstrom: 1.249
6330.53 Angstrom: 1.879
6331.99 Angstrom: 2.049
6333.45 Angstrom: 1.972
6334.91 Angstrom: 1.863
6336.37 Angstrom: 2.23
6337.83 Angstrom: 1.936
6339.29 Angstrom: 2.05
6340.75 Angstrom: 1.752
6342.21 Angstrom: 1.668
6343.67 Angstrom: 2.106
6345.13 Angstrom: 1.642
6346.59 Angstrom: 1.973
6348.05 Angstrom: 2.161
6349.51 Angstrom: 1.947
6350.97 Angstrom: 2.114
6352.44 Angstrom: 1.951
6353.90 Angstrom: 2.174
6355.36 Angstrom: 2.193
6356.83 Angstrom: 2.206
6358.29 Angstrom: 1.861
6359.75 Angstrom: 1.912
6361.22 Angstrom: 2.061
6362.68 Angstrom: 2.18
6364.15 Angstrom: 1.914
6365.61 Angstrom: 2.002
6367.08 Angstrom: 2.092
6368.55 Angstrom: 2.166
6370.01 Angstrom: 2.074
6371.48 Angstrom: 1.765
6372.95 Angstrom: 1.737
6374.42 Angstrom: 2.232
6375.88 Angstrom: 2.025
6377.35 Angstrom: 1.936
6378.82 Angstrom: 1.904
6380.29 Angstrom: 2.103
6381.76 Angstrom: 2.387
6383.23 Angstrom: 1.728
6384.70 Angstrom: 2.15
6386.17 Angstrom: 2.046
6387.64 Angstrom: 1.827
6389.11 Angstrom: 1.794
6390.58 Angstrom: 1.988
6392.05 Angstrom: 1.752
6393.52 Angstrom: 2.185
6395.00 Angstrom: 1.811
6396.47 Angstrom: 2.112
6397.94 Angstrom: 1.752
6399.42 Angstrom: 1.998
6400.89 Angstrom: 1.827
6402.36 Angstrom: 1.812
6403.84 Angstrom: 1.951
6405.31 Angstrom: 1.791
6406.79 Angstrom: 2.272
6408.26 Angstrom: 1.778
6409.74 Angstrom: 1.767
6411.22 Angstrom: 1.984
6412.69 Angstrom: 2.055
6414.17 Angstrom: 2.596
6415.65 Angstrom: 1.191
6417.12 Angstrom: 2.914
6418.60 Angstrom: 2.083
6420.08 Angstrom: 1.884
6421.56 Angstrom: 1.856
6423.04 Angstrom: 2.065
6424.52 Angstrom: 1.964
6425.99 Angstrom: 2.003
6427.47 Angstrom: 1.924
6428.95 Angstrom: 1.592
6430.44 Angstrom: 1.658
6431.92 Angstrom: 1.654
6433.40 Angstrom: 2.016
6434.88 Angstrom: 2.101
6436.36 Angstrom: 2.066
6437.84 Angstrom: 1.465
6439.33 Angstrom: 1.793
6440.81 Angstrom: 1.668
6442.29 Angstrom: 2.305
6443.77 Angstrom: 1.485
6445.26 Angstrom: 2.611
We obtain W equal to 1.91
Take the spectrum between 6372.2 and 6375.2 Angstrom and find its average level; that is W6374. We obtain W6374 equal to 1.99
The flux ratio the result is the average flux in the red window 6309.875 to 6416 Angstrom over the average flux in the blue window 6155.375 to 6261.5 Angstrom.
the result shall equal 1.01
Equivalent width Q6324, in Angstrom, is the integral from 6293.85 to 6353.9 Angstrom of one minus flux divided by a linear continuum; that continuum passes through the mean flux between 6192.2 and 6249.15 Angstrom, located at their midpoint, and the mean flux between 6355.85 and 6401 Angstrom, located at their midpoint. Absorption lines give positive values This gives 0.24 Angstrom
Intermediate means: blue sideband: 1.96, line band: 1.97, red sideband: 1.99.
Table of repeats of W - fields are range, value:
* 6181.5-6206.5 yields 1.93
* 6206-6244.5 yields 1.97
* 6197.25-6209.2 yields 1.95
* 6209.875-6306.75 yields 1.96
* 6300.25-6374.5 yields 1.98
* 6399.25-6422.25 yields 1.99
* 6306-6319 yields 1.93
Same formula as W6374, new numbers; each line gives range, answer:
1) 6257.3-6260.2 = 1.85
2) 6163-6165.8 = 2.14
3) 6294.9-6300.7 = 2.1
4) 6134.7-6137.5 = 1.95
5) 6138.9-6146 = 1.95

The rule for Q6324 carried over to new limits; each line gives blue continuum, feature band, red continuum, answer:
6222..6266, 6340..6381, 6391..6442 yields -1.7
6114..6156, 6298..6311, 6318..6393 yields -1.2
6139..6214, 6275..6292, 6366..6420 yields 0.1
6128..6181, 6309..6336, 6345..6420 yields 1.0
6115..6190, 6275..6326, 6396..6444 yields -1.3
